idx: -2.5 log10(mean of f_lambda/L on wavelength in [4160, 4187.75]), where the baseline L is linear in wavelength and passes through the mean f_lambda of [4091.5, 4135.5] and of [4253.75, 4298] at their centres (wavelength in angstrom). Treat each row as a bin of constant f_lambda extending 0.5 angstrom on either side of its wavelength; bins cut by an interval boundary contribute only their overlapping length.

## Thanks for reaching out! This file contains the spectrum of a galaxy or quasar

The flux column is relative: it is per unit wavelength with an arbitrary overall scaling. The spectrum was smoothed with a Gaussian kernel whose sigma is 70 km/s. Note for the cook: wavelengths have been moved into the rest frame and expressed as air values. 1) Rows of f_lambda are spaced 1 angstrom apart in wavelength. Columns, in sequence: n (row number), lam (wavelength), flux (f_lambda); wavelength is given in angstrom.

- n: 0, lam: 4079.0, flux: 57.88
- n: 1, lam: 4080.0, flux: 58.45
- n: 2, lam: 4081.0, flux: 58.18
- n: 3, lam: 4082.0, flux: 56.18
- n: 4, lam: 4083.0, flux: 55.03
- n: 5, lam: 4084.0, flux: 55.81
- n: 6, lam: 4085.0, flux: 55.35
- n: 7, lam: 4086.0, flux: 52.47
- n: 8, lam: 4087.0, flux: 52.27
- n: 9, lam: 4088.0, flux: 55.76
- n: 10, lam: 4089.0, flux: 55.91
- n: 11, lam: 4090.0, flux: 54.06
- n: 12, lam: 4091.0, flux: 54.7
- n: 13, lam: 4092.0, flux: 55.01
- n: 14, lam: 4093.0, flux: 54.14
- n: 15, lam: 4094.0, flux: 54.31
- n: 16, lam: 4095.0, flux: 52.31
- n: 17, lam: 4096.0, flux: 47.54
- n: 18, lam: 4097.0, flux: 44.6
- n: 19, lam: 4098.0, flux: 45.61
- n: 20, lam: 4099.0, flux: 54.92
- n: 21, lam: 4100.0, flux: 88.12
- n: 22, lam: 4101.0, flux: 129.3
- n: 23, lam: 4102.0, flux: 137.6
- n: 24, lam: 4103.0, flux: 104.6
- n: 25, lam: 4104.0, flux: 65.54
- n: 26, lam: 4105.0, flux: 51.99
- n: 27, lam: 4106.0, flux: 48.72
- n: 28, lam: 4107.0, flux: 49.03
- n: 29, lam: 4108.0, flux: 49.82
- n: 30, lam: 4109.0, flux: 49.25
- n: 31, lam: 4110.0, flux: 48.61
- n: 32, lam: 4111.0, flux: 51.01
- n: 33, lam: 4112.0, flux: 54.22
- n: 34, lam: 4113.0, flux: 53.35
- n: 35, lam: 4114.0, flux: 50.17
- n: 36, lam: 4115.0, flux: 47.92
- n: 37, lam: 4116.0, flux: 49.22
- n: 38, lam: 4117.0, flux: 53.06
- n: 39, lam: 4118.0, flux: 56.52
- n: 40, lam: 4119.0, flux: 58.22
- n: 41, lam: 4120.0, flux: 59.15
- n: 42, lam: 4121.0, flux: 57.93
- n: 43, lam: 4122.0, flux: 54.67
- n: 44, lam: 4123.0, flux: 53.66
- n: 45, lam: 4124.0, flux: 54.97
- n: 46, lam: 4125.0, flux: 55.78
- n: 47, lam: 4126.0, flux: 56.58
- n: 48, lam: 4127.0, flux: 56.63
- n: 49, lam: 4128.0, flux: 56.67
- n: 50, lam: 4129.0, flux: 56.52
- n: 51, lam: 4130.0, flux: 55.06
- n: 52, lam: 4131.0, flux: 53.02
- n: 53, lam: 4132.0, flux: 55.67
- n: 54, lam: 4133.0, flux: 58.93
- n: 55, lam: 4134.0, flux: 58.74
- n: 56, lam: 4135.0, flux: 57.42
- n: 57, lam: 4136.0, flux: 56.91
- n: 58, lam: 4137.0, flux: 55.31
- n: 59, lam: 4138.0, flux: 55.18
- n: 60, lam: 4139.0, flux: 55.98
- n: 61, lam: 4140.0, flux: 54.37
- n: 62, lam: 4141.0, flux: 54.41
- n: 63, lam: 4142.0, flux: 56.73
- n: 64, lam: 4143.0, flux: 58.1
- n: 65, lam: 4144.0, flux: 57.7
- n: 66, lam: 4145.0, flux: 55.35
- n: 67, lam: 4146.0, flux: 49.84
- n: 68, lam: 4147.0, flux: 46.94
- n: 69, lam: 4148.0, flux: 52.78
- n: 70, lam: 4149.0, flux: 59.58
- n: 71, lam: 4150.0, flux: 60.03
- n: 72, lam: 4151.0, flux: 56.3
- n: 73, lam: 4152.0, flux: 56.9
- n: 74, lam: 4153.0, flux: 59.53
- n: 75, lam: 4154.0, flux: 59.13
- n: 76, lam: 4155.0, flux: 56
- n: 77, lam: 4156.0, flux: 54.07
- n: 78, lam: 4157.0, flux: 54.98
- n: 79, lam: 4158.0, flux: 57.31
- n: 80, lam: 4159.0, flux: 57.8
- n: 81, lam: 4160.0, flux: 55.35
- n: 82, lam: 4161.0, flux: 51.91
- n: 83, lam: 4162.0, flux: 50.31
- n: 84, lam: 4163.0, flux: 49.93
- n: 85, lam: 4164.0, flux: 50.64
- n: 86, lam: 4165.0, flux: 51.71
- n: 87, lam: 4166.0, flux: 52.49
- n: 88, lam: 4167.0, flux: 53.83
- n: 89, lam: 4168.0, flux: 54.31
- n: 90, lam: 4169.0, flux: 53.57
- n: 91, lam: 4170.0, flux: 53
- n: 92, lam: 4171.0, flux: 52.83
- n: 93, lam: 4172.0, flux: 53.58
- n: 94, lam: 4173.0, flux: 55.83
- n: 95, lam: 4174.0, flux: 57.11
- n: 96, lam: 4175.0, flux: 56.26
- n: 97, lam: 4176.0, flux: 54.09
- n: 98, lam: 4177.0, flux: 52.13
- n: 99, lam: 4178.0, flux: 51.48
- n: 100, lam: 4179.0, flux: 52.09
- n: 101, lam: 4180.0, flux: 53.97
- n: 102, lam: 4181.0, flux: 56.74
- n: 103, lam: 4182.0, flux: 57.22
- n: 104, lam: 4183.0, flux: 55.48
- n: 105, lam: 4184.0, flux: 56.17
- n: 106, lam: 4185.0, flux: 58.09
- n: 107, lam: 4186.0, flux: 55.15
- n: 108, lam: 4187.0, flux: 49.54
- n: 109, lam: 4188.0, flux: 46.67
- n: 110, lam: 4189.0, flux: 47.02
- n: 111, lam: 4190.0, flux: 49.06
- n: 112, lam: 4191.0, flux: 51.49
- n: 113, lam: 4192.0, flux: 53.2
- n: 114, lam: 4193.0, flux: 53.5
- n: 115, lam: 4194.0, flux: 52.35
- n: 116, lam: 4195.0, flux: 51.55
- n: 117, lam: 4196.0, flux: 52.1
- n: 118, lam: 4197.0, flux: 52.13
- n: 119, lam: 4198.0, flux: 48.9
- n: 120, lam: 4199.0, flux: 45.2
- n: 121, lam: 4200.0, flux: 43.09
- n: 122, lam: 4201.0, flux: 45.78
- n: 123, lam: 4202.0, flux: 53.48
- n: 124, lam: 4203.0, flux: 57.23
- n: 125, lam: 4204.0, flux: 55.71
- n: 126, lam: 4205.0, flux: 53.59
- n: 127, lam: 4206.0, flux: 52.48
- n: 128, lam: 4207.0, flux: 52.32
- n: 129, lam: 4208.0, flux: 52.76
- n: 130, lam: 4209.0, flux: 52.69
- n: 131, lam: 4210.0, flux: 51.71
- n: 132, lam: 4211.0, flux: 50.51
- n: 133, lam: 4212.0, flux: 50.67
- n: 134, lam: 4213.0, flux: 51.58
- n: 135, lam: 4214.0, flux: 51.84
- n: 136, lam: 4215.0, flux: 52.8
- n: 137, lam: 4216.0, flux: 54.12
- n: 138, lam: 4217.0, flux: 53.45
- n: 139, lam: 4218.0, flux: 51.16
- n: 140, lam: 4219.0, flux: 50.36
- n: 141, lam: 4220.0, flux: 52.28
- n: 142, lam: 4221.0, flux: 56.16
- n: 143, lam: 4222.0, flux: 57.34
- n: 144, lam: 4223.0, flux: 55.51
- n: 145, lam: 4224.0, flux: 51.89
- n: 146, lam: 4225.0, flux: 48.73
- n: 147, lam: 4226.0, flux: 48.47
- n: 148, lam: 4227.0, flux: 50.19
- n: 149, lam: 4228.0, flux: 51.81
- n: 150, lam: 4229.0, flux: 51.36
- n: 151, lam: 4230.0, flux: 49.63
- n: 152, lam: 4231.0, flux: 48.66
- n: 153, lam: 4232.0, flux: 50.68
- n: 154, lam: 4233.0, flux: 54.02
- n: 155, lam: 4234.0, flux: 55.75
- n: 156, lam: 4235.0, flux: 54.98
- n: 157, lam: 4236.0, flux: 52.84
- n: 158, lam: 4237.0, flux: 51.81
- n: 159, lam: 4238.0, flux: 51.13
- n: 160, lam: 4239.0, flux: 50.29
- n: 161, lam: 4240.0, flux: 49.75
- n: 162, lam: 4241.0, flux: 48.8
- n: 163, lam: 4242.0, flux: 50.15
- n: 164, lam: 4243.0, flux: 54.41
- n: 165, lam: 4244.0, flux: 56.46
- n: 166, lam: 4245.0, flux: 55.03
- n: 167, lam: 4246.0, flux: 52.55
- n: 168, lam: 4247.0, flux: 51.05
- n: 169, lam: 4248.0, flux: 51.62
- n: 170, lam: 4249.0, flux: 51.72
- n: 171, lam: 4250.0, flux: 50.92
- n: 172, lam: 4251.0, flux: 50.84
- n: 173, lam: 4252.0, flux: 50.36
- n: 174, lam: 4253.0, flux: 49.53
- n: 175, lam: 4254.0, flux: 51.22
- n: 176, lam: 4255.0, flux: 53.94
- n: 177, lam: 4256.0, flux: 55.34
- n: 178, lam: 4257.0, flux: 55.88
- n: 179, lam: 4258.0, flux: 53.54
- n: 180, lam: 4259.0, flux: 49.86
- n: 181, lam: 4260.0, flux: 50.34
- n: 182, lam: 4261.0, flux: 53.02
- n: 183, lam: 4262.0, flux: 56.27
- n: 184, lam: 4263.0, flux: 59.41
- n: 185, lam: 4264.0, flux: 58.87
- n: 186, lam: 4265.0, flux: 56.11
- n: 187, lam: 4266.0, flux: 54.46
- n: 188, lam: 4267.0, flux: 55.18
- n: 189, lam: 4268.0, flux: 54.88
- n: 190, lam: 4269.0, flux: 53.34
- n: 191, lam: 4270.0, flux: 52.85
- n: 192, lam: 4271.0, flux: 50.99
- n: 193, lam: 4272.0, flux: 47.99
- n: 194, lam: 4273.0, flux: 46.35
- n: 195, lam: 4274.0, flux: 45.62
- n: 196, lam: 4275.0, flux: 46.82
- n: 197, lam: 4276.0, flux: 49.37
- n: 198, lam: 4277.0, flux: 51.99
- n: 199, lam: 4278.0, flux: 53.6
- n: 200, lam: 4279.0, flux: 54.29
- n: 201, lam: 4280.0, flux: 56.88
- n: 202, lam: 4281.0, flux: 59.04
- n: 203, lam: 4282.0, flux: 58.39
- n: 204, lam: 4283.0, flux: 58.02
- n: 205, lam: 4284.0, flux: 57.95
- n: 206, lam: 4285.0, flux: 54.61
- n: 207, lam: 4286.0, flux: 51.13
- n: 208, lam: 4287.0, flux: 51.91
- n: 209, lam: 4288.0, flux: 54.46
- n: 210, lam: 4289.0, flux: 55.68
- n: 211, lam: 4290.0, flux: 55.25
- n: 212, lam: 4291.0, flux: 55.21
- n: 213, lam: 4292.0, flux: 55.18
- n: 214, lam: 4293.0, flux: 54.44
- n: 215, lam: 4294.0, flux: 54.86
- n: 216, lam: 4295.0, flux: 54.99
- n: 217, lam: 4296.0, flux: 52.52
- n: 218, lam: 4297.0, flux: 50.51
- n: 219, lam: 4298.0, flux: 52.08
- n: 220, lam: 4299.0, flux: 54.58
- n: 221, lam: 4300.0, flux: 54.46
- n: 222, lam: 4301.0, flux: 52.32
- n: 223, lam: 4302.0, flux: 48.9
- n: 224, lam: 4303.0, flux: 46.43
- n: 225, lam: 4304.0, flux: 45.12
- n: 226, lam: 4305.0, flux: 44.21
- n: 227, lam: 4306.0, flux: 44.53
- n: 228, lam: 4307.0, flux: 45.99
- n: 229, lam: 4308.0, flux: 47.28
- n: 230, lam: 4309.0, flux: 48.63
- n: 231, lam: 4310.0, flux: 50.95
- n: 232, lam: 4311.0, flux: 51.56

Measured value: 0.07 mag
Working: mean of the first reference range 59.2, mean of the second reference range 53.7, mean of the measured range 53.7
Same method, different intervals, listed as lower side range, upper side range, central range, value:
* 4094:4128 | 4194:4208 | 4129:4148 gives 0.04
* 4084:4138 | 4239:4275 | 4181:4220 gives 0.06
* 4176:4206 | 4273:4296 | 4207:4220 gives 0.01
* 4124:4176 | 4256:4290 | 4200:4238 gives 0.04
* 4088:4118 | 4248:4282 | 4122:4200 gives 0.07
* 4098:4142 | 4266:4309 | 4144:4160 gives 0.05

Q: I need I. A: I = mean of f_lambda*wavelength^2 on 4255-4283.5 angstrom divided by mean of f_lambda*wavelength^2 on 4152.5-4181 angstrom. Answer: 1.04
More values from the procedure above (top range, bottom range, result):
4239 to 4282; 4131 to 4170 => 1.01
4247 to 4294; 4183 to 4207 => 1.07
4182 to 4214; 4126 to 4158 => 0.95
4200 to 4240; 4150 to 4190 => 0.99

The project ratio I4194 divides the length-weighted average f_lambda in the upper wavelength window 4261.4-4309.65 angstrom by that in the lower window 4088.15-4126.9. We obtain 0.88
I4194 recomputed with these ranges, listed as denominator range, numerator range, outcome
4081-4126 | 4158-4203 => 0.89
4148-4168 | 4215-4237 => 0.95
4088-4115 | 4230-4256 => 0.85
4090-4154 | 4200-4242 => 0.89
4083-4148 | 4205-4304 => 0.91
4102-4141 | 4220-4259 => 0.92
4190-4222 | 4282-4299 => 1.05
